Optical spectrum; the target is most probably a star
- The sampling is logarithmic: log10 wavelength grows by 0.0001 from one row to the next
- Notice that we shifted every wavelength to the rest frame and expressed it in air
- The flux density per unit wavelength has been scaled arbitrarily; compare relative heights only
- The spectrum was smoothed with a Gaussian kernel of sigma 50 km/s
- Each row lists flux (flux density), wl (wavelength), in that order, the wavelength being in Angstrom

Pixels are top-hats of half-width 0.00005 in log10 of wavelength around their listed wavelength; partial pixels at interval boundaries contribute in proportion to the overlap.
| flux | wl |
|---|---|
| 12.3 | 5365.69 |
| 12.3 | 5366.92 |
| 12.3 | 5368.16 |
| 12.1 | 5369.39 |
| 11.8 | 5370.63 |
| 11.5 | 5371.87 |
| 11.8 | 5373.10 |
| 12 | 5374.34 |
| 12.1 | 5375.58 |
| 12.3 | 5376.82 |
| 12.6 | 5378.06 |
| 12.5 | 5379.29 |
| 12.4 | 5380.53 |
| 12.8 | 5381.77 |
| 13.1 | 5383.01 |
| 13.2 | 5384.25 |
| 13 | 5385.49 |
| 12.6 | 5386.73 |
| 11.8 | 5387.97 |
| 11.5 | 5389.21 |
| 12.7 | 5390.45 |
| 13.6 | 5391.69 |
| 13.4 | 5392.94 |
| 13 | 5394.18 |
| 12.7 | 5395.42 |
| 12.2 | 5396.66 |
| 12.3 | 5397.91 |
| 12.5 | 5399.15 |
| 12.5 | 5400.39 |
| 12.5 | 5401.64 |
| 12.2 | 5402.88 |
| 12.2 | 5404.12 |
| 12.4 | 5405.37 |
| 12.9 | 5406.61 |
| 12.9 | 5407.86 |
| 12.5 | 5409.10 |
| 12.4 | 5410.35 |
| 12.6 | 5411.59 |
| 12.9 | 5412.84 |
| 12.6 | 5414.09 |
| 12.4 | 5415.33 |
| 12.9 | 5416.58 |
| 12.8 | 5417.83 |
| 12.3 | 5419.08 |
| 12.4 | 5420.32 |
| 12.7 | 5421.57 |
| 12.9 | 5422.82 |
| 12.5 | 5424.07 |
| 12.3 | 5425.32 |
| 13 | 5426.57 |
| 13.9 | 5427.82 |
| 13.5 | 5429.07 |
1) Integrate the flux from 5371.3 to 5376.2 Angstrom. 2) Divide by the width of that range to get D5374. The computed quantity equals 11.9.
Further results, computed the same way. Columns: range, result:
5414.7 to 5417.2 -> 12.7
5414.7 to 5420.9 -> 12.6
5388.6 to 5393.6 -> 12.8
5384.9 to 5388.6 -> 12.5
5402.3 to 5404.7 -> 12.2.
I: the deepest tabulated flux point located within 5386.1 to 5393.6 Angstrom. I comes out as 11.5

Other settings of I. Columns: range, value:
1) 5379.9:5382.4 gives 12.4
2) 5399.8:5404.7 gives 12.2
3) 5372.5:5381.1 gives 11.8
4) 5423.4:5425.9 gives 12.3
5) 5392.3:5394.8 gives 13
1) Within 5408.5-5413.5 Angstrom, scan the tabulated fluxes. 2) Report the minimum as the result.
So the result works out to 12.4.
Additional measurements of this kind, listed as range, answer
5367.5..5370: 12.1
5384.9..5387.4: 12.6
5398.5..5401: 12.5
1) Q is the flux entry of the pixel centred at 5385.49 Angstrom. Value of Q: 13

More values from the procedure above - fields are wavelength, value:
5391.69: 13.6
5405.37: 12.4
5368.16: 12.3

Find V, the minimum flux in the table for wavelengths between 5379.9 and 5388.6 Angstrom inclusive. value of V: 11.8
